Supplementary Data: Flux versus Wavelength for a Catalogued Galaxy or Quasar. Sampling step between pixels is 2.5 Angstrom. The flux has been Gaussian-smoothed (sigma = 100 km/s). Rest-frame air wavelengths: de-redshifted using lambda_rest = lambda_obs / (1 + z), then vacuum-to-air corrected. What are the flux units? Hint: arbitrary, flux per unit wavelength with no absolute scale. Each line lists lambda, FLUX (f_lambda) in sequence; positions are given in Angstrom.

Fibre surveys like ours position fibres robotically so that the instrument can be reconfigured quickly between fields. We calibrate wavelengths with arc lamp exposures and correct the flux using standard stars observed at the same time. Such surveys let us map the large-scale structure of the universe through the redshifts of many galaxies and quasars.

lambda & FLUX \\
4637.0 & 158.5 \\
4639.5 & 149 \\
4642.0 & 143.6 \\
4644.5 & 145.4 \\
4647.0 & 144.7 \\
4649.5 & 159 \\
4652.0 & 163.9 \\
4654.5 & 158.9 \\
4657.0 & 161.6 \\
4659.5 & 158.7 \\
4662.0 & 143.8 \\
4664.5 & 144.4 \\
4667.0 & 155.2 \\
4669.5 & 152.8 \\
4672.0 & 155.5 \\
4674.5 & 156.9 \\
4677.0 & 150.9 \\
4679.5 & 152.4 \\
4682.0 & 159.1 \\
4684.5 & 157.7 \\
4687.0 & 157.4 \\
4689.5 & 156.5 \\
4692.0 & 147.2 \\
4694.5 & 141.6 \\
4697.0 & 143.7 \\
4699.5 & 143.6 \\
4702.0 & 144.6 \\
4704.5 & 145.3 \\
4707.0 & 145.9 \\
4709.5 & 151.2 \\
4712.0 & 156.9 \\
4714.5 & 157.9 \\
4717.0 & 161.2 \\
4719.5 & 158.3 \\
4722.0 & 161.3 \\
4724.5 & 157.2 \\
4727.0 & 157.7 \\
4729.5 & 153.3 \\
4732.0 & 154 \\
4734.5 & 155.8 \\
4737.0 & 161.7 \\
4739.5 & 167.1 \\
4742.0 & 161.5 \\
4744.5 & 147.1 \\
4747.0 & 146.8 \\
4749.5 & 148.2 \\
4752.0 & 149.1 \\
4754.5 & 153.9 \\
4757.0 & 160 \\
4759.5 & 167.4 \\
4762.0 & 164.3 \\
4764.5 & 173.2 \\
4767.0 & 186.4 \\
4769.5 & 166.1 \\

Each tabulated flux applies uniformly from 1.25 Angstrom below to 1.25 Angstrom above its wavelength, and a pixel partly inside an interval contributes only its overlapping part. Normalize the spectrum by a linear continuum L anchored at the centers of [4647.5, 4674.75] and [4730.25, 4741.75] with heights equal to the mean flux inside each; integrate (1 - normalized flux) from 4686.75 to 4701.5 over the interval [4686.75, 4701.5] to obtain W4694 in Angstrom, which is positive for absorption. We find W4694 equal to 0.9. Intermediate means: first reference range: 155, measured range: 148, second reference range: 160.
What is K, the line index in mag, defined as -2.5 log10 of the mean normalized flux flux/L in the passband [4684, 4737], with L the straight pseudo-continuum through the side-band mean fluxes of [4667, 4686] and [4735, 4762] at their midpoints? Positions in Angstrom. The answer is 0.02 mag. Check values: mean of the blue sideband 155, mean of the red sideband 157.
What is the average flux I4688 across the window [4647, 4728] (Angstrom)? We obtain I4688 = 154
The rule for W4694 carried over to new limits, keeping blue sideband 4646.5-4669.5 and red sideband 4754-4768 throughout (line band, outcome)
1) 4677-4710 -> 2.0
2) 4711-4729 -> 0.5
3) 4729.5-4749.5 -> 1.2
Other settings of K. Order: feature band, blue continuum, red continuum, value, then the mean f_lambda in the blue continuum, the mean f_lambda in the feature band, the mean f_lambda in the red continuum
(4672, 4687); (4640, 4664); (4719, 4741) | 0.00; 153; 156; 159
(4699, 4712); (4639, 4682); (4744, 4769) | 0.06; 153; 147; 160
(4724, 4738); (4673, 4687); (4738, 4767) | 0.01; 156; 156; 159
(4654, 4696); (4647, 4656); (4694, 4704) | -0.02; 158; 153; 144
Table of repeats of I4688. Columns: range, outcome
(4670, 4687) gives 155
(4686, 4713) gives 148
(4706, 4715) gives 153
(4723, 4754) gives 155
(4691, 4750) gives 153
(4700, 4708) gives 145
